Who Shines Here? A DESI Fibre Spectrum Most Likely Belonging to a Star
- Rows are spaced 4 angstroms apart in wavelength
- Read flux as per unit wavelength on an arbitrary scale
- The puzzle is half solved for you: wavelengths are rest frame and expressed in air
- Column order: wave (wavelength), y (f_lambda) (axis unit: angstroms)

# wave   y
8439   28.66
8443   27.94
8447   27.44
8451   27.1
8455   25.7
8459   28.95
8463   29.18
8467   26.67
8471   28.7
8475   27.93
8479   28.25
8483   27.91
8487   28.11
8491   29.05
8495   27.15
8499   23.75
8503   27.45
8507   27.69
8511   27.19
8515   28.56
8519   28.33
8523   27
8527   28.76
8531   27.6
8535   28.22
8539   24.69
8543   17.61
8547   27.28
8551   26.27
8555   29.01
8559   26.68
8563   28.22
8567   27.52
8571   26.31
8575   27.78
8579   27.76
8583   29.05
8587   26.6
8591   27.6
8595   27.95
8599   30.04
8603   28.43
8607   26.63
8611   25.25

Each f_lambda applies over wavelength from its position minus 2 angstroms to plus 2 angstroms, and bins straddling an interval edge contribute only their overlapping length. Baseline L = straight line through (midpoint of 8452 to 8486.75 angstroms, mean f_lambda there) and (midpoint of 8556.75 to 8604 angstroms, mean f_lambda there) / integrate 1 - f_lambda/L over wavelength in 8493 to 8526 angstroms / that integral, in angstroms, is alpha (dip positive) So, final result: 0.8 angstroms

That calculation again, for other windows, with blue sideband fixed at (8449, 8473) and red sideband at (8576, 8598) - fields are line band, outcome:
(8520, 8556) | 2.0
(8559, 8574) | 0.3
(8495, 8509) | 0.7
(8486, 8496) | -0.2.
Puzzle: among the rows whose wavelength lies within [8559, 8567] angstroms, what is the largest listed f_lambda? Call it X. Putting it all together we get 28.22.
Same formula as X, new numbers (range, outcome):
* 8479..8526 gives 29.05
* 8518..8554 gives 28.76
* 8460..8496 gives 29.18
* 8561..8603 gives 30.04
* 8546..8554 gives 27.28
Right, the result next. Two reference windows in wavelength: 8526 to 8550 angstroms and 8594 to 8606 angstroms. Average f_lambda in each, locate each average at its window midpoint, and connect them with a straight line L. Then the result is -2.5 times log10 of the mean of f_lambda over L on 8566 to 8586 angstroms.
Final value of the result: -0.01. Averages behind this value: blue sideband 25.6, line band 27.6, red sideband 28.7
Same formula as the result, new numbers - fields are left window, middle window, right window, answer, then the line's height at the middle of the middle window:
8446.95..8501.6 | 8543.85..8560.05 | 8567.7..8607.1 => 0.044 mag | 27.8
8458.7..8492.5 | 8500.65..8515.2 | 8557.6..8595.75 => 0.020 mag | 28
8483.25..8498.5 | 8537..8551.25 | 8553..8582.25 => 0.169 mag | 27.7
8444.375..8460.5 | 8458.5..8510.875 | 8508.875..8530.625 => -0.004 mag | 27.6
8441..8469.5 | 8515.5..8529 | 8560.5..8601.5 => -0.014 mag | 27.7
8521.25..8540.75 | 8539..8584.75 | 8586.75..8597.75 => 0.037 mag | 27.5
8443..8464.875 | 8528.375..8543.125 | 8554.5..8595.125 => 0.084 mag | 27.6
